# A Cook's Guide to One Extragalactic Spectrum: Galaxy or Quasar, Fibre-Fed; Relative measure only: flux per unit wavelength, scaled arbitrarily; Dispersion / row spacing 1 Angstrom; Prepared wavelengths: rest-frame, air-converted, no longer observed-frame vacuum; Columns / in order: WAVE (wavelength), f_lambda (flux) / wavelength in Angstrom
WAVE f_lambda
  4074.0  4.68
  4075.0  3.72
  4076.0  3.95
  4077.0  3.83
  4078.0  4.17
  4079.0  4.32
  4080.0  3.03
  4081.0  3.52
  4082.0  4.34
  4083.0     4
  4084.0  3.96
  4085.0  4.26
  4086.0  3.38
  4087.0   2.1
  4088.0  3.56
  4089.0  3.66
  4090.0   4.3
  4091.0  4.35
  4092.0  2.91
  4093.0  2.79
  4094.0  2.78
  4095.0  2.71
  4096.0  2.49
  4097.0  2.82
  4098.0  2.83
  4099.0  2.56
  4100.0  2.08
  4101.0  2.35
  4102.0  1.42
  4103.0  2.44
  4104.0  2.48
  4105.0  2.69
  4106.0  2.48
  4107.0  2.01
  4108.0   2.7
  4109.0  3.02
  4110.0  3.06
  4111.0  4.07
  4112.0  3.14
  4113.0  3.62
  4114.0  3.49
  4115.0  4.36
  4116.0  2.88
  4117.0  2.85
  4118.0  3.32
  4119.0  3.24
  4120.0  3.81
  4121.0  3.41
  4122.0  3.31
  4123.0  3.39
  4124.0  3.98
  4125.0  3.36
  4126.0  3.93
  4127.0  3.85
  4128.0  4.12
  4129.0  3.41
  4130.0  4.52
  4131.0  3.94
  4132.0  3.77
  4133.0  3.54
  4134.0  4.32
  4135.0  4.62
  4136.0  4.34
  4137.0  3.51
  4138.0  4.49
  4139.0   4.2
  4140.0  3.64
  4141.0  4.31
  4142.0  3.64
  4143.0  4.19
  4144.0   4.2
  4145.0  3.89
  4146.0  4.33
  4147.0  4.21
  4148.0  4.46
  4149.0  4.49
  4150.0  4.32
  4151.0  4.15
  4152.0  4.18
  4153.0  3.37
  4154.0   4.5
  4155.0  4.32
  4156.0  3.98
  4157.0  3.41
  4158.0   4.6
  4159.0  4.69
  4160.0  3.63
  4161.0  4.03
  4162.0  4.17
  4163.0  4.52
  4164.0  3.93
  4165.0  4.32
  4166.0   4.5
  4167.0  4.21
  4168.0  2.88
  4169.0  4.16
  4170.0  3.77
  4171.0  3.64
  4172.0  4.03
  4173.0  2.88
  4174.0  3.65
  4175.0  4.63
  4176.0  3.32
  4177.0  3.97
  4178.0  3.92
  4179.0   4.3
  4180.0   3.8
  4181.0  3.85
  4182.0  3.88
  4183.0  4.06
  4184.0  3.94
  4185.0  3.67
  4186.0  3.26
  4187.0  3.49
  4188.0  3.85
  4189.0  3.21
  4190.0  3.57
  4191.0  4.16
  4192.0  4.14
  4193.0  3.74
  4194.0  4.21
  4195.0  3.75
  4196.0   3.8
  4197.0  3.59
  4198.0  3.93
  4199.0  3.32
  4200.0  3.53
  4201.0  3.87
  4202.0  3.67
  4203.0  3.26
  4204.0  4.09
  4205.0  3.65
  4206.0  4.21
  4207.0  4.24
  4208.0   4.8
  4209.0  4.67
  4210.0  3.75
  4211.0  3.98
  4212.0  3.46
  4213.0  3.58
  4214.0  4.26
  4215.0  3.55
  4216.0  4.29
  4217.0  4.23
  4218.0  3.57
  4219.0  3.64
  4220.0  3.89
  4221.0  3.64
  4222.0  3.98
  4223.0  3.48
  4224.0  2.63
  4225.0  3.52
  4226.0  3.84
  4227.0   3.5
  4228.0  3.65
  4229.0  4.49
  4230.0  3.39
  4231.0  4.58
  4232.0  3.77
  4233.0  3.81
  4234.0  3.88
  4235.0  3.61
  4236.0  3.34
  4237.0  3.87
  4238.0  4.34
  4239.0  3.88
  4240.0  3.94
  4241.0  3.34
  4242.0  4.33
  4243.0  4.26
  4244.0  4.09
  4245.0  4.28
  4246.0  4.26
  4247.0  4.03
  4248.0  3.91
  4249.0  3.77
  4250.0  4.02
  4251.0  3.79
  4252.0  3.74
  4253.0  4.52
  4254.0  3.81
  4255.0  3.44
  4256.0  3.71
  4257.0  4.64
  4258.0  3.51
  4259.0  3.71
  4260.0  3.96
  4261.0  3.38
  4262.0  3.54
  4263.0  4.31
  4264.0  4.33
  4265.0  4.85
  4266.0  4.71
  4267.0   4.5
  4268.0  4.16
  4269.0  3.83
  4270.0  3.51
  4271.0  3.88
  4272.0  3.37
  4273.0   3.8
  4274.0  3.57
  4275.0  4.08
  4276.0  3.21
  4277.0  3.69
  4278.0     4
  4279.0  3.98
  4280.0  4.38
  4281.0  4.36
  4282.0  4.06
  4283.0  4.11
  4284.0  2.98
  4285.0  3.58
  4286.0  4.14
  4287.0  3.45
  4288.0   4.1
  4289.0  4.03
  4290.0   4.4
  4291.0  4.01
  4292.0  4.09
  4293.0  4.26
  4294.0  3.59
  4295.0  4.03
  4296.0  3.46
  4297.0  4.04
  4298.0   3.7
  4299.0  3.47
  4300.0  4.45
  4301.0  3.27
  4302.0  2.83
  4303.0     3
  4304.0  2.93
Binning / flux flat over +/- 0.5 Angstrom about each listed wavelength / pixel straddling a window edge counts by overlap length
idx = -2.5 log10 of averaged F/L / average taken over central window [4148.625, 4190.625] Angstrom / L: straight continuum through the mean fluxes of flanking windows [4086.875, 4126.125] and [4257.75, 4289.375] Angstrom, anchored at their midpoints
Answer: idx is -0.16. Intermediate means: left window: 3.07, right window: 3.91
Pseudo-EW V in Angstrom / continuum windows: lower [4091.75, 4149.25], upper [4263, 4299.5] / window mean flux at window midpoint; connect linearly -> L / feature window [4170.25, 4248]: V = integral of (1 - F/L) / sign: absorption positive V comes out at -2.7 Angstrom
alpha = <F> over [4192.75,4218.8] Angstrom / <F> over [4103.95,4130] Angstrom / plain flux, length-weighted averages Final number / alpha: 1.2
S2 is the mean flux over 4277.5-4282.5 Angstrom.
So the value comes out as 4.16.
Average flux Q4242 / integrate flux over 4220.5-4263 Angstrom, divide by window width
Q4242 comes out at 3.84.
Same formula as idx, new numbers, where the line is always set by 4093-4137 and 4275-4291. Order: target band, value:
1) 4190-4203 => -0.064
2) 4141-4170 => -0.206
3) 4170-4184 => -0.105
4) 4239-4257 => -0.057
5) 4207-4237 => -0.047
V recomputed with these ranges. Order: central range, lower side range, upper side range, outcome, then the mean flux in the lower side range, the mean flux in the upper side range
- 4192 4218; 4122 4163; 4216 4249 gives 0.09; 4.05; 3.85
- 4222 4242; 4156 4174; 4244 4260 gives 1.01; 3.95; 3.95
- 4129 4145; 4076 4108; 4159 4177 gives -2.04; 3.12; 3.92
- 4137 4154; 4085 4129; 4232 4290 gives -4.03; 3.13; 3.93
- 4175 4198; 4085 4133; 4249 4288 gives -1.75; 3.2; 3.91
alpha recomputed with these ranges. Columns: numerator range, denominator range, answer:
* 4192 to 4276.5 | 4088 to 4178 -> 1.07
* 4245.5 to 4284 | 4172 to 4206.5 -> 1.05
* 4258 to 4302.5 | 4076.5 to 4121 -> 1.22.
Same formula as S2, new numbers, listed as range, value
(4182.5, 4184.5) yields 4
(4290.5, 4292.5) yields 4.05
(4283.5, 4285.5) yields 3.28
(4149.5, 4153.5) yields 4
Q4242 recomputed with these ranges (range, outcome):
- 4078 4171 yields 3.62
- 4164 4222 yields 3.85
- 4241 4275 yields 3.98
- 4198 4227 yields 3.8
